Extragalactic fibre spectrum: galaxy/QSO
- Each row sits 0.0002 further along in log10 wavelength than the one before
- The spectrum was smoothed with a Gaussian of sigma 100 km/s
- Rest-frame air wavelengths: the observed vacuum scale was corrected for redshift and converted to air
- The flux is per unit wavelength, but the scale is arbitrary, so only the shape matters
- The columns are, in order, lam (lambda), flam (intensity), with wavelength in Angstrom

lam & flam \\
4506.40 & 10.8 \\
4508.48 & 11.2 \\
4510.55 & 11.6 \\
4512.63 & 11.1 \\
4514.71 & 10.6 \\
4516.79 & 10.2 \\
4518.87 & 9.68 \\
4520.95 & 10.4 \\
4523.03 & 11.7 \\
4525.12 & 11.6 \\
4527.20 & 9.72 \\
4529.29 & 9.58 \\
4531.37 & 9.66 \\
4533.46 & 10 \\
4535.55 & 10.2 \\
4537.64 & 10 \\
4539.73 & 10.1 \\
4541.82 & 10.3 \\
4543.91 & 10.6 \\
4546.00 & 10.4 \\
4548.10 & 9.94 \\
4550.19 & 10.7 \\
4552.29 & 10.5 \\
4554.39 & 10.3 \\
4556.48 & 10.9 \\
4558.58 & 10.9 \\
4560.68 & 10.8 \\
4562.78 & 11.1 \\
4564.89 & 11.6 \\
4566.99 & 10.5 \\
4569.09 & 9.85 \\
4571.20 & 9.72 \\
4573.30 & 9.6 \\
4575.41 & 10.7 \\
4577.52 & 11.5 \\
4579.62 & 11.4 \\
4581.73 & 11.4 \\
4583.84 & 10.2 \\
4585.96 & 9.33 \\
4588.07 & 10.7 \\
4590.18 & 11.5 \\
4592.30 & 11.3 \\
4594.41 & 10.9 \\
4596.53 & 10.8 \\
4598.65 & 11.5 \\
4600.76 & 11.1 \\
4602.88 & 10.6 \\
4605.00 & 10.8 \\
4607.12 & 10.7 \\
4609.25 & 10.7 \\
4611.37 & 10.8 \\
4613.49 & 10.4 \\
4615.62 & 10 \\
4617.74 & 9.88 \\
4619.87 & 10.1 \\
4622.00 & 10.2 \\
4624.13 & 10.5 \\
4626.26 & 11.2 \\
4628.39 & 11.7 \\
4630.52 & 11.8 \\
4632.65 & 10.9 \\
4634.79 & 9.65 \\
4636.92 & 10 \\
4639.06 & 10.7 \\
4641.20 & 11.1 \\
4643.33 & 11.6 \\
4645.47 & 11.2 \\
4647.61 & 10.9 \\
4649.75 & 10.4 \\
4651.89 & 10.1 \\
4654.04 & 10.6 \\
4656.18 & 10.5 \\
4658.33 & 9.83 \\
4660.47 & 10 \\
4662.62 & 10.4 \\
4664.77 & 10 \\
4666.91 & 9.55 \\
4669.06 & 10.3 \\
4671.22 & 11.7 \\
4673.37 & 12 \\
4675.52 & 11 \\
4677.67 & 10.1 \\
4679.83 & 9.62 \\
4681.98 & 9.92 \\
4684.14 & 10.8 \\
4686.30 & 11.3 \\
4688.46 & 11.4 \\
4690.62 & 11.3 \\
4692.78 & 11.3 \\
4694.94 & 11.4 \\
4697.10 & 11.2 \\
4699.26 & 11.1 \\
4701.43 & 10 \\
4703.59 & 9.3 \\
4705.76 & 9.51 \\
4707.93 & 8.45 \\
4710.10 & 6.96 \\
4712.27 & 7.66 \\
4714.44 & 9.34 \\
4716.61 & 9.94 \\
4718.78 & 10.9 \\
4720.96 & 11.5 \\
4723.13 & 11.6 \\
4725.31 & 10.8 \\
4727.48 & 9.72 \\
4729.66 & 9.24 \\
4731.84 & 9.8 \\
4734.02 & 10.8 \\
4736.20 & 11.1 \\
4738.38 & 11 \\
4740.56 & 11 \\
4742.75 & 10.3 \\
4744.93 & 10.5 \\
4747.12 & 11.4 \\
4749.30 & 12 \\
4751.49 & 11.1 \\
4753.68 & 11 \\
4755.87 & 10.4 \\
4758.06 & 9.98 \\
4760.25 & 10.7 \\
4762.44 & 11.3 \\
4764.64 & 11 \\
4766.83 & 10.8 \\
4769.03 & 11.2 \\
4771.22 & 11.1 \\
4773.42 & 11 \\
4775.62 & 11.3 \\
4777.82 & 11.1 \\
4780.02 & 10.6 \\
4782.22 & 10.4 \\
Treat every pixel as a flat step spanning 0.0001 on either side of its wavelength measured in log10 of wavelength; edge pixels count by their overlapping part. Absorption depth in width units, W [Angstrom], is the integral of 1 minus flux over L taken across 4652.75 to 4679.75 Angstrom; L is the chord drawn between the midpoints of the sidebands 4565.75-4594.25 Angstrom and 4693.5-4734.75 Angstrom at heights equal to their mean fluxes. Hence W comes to -0.7 Angstrom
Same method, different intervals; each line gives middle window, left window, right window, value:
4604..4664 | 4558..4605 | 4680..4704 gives 1.1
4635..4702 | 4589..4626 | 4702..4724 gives -4.5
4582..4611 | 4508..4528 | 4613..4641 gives -0.5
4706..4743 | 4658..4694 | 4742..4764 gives 2.8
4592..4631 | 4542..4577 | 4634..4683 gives -1.0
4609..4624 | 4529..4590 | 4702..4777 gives 0.2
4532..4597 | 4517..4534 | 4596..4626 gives -0.8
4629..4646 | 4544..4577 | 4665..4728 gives -0.8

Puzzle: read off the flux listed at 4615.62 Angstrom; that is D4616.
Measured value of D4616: 10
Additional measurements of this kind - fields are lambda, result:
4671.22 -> 11.7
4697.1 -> 11.2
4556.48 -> 10.9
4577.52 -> 11.5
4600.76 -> 11.1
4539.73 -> 10.1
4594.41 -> 10.9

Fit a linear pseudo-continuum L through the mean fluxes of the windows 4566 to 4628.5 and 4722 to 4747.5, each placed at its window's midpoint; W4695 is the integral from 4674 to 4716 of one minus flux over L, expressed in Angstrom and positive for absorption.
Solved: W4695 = 2.0 Angstrom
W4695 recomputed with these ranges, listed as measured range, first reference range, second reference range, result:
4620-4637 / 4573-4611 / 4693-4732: -0.29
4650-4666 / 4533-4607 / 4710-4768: 0.54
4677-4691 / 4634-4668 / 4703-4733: -0.83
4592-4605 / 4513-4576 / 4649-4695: -0.64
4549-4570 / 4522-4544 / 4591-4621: -0.55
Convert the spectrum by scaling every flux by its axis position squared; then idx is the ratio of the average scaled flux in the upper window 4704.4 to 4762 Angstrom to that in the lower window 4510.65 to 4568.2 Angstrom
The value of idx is 1.06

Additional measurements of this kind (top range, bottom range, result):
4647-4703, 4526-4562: 1.09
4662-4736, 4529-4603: 1.03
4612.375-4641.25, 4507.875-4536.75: 1.05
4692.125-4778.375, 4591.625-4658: 1.03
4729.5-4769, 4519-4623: 1.10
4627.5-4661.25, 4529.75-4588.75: 1.06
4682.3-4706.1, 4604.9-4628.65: 1.06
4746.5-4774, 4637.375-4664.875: 1.09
